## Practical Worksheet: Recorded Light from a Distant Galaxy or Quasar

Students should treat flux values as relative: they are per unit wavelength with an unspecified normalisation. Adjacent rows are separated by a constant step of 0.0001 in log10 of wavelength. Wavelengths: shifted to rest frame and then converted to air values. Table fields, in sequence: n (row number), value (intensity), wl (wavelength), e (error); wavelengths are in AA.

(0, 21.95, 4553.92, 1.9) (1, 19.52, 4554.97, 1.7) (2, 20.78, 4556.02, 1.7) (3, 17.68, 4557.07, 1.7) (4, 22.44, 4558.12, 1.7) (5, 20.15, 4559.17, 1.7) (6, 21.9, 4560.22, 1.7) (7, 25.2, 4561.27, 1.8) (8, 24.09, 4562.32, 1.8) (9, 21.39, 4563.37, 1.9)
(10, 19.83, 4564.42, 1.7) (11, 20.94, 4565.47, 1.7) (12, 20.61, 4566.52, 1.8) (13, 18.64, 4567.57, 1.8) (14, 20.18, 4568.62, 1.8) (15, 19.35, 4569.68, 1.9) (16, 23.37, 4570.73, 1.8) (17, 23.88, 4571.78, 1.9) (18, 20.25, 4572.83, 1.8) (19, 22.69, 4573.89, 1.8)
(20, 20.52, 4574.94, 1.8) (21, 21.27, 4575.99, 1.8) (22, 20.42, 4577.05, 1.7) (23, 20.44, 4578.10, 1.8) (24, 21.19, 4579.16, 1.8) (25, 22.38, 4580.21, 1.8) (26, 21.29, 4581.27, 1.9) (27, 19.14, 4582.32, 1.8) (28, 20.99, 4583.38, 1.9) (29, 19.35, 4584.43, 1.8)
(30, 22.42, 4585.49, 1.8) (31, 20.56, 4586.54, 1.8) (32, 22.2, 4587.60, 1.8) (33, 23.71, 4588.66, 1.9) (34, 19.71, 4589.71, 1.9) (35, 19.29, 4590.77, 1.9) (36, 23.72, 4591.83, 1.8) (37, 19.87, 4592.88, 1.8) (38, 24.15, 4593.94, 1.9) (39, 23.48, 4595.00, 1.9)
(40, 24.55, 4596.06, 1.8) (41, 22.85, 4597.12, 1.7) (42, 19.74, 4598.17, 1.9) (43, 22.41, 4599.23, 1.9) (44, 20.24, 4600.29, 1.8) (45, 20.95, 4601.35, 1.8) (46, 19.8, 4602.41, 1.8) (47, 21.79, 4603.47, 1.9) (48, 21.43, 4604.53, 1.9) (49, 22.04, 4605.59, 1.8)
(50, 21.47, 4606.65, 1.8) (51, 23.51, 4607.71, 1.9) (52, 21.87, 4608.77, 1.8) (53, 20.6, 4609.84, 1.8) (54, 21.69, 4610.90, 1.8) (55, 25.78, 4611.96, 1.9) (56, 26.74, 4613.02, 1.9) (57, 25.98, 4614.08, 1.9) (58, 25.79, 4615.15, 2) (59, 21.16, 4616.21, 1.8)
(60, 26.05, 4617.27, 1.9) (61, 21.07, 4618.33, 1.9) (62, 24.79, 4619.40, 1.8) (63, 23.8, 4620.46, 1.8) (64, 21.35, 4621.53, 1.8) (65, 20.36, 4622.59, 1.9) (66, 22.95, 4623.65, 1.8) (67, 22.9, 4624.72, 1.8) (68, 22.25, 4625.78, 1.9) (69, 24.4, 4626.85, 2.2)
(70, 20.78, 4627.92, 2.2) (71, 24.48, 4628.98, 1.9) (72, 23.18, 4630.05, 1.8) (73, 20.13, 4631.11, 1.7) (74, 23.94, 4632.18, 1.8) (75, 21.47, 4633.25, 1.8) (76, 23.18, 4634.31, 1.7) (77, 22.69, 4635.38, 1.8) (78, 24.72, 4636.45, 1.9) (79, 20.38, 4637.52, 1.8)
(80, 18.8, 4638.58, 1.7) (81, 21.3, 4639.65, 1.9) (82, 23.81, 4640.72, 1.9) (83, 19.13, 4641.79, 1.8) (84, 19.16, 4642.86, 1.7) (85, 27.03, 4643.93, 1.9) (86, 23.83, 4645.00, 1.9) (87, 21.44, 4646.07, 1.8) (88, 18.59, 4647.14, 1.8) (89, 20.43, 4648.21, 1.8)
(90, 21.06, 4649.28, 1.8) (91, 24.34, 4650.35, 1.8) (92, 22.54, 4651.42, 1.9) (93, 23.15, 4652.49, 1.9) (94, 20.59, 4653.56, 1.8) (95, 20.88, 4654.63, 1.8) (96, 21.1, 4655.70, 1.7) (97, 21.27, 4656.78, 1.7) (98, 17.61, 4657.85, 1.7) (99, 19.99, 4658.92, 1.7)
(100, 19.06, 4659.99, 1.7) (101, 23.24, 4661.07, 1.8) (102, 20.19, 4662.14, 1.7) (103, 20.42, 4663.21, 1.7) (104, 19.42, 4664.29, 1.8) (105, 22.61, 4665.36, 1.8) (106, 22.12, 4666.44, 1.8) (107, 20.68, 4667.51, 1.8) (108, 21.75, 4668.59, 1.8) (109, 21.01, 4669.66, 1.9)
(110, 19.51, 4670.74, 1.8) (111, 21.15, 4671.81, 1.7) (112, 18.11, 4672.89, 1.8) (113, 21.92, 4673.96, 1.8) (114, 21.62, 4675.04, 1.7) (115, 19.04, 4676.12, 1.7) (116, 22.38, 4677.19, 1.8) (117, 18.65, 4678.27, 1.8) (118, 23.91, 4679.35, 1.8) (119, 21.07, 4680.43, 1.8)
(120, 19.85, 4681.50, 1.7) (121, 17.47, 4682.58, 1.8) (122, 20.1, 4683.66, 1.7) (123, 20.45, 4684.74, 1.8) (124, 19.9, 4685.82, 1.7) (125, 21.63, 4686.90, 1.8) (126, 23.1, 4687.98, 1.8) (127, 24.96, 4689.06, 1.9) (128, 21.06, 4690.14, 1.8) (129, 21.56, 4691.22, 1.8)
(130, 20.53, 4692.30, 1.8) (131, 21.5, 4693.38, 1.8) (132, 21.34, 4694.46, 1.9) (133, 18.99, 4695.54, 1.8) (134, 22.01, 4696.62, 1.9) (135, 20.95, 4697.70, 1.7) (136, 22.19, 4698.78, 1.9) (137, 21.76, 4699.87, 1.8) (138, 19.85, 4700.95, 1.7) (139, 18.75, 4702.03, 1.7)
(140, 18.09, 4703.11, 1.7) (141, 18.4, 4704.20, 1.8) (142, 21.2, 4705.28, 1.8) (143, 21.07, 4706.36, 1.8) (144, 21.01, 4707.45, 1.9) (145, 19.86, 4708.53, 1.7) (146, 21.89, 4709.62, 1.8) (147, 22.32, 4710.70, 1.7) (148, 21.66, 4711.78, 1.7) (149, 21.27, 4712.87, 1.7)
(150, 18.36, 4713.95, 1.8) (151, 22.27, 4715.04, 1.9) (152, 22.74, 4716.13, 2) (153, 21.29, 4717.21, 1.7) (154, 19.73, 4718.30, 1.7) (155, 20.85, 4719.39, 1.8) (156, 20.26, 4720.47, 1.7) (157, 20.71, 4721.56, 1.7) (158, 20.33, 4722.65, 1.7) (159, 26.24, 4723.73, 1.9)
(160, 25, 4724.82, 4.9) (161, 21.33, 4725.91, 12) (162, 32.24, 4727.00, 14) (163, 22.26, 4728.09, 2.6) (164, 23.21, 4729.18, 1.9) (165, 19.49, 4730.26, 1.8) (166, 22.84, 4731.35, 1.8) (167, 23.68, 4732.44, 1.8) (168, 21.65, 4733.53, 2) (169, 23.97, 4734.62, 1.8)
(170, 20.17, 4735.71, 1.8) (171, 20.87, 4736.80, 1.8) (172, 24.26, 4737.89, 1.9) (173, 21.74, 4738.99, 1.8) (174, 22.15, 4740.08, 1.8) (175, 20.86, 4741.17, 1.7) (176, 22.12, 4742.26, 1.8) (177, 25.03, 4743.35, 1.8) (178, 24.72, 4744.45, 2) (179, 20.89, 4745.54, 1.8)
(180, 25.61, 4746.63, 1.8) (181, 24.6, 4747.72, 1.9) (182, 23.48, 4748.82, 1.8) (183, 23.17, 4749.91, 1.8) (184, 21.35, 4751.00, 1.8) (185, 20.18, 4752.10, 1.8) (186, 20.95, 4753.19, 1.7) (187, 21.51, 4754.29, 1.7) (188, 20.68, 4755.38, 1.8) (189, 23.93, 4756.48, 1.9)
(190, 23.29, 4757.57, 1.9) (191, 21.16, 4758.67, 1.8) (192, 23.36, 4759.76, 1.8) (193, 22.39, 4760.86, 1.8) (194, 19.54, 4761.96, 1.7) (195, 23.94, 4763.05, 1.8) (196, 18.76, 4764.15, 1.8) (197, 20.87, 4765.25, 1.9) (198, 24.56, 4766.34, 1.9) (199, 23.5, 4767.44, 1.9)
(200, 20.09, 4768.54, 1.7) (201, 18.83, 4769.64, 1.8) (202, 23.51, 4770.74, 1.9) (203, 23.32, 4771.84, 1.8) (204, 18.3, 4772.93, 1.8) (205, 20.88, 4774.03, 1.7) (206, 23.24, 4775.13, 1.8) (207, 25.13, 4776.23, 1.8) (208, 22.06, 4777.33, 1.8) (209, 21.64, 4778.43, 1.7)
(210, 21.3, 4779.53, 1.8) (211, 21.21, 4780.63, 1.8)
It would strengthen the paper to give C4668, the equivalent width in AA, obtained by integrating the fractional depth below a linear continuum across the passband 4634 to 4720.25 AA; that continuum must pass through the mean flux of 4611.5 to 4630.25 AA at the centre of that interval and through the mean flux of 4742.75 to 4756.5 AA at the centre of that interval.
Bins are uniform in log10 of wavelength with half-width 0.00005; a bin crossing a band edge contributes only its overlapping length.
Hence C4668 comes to 7.9 AA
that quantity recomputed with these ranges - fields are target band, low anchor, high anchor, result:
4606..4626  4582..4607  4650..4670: -1.7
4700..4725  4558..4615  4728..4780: 1.3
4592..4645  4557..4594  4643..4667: -3.0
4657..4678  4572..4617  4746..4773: 1.3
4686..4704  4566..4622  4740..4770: 0.9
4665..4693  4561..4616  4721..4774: 1.5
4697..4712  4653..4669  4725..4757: 0.8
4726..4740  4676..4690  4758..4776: -1.0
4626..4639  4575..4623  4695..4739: -0.3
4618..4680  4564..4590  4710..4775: -0.1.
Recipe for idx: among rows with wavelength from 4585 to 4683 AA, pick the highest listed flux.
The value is 27.03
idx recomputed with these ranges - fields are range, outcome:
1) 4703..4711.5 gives 22.32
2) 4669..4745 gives 32.24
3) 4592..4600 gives 24.55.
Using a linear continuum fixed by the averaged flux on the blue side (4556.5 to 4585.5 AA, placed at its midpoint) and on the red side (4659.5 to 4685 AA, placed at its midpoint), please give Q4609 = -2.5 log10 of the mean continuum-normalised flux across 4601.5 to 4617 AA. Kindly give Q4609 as -0.09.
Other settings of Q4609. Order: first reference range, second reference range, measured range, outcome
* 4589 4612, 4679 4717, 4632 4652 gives -0.03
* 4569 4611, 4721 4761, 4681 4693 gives 0.07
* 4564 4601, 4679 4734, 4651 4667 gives 0.02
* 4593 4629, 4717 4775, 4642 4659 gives 0.06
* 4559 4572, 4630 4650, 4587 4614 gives -0.03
